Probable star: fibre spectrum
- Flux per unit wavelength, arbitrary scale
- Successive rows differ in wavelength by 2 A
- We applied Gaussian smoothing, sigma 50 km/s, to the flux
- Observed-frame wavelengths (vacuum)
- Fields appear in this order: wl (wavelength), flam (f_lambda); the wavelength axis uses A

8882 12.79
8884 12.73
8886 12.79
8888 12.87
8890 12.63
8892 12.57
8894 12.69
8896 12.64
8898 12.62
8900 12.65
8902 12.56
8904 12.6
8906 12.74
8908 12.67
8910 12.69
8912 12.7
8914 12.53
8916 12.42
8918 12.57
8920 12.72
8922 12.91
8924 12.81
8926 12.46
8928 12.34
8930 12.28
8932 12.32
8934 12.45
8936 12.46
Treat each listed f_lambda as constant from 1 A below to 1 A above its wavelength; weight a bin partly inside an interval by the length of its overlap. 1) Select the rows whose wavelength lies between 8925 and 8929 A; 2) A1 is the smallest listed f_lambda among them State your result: 12.34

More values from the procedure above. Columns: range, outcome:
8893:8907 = 12.56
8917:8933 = 12.28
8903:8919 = 12.42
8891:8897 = 12.57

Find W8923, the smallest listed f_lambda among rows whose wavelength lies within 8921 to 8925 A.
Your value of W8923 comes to 12.81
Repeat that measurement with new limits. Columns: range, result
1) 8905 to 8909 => 12.67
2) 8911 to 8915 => 12.53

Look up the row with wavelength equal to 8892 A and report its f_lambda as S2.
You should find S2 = 12.57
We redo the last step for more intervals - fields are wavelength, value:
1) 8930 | 12.28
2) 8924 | 12.81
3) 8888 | 12.87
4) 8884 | 12.73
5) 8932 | 12.32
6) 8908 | 12.67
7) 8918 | 12.57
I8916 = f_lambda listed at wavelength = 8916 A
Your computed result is 12.42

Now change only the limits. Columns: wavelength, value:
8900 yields 12.65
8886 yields 12.79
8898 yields 12.62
